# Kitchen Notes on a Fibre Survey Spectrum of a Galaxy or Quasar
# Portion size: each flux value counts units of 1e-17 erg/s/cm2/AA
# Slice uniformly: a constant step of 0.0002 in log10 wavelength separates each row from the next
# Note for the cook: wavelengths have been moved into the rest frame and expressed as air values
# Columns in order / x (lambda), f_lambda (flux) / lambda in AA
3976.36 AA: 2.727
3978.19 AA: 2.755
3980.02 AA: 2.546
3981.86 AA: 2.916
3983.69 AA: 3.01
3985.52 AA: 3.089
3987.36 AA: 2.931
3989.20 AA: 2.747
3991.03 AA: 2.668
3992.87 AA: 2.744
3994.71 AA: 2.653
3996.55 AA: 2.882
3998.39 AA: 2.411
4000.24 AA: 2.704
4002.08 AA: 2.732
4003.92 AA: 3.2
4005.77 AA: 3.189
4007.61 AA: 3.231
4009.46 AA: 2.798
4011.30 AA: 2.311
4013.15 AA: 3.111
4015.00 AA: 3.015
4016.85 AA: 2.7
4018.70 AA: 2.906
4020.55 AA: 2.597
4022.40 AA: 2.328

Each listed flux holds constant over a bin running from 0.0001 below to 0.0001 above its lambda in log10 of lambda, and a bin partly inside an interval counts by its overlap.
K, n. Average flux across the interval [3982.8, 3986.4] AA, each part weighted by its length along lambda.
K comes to 3.05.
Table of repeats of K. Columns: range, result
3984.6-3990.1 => 2.92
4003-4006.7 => 3.2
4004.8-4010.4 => 3.07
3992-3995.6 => 2.7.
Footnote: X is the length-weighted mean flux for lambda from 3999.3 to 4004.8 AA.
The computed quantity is 2.87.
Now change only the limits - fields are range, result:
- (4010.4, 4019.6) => 2.81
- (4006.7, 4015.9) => 2.89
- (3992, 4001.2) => 2.68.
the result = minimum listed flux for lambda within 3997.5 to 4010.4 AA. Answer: 2.411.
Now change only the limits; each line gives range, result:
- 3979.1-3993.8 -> 2.546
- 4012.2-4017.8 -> 2.7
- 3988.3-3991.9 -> 2.668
